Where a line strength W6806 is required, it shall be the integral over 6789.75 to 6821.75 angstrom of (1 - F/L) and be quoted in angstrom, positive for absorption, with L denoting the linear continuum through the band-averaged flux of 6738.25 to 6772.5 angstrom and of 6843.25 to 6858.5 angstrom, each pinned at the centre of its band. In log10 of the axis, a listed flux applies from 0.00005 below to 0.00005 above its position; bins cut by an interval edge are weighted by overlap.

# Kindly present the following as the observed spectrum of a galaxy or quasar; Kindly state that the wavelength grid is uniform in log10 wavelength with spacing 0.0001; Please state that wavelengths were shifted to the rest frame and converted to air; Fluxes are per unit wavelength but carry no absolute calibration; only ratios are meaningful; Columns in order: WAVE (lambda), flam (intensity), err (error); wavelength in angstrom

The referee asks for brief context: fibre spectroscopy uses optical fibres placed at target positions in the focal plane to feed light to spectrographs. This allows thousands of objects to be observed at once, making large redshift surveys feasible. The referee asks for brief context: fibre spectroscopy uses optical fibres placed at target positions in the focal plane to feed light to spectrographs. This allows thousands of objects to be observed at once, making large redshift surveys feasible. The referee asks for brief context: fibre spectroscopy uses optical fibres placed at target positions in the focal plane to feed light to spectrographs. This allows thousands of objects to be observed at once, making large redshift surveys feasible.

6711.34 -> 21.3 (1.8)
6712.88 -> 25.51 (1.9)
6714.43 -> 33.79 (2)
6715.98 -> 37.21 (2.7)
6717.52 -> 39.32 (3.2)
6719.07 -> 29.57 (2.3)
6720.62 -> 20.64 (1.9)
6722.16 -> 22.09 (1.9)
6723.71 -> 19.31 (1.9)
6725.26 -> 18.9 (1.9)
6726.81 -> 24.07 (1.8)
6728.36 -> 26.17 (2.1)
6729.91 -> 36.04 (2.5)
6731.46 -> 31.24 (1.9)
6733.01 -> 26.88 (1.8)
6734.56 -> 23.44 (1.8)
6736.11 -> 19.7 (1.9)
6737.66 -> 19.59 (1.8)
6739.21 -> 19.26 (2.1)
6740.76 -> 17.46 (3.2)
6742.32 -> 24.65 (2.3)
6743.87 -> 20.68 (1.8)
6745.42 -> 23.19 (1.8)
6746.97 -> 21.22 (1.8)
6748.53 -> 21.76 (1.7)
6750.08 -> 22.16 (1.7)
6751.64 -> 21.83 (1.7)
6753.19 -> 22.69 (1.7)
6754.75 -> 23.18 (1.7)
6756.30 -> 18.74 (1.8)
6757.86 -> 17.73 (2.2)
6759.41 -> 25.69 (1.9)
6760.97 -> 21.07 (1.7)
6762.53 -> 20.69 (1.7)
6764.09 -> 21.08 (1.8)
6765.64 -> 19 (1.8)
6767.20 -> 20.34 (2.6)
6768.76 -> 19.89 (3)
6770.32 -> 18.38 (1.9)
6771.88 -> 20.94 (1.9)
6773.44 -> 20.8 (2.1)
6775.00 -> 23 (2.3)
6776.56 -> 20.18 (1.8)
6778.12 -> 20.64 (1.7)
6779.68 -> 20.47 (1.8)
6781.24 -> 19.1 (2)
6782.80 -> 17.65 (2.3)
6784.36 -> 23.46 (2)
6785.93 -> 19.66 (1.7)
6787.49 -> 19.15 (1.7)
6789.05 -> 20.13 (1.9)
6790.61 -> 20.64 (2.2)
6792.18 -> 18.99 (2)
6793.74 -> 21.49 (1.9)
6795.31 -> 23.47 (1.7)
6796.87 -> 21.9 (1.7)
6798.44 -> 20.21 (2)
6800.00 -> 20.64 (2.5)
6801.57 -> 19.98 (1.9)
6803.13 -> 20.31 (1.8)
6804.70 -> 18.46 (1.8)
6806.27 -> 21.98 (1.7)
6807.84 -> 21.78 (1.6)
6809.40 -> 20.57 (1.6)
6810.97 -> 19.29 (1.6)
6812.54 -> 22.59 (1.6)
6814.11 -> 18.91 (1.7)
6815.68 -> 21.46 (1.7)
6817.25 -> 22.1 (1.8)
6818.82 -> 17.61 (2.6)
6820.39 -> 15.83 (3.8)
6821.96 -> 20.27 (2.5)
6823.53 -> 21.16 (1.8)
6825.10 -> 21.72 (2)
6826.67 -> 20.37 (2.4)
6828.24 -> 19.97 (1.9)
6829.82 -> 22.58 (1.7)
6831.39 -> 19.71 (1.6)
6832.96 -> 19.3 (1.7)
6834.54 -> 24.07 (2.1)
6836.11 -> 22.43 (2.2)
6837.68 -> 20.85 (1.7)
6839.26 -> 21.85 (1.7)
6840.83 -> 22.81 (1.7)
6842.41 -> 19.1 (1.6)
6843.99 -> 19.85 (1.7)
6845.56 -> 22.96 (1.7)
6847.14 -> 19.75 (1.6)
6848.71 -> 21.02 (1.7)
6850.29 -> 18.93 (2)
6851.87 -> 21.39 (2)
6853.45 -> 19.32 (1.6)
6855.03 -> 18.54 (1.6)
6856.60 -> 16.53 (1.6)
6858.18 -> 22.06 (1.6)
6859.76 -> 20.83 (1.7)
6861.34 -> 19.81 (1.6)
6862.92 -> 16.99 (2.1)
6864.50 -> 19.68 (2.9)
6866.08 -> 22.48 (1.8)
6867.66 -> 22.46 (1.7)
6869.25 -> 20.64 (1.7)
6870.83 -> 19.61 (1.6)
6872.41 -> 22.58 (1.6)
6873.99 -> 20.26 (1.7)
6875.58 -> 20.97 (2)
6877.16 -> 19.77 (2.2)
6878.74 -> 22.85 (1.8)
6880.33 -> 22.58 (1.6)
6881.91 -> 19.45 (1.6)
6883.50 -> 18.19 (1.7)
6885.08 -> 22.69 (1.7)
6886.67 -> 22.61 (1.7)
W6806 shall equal 0.1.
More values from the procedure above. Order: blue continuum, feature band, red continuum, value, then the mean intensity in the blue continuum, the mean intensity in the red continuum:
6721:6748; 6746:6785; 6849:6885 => 2.8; 23.1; 20.3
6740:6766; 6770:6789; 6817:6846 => 0.7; 21.4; 20.7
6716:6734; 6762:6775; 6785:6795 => 1.3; 27.2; 20.2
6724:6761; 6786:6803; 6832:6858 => 0.8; 22.8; 20.6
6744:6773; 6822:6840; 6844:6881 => -0.5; 21.1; 20.5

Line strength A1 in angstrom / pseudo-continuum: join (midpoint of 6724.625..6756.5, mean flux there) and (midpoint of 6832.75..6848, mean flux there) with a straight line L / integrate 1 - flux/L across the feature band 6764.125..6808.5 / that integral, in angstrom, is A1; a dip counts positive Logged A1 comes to 3.66 angstrom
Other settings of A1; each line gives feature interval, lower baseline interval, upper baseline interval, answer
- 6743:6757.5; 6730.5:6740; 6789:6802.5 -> 0.83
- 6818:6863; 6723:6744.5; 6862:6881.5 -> 2.37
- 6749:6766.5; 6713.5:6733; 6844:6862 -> 3.18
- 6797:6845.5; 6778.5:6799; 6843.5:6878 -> -0.57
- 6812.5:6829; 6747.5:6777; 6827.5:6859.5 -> 0.54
